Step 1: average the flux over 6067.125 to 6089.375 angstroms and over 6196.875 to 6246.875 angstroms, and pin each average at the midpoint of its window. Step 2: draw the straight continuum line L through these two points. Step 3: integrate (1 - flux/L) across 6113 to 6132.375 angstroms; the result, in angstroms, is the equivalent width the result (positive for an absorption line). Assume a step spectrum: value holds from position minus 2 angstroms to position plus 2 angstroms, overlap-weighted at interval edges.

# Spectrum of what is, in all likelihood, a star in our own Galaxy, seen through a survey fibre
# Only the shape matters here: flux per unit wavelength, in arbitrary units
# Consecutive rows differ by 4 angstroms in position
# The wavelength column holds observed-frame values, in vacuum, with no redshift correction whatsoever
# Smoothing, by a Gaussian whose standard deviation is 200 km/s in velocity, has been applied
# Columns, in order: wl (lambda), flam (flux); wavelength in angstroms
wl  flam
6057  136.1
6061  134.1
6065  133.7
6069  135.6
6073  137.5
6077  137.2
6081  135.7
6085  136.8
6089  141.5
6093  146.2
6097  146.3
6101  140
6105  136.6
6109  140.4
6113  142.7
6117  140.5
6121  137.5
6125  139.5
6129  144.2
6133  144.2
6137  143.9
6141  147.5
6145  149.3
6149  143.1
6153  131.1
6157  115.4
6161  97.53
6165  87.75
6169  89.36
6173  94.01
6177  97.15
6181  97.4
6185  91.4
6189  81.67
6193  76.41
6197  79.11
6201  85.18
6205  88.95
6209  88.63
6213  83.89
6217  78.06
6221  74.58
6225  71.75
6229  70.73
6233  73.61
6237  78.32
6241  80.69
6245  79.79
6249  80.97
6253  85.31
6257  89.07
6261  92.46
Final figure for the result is -3.53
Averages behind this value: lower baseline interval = 137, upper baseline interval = 79.5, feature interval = 141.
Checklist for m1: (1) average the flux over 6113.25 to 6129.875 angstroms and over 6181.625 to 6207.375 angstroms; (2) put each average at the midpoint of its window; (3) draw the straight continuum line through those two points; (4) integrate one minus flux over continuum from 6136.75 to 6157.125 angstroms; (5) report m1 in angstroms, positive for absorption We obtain -3.2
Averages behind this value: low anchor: 140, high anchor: 84.6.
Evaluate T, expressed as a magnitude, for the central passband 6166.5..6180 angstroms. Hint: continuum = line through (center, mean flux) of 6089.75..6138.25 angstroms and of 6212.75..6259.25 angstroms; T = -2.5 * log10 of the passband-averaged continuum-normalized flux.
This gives 0.186 mag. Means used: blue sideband 142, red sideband 78.8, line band 93.6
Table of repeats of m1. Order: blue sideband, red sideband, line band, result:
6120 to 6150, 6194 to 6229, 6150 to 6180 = 4.12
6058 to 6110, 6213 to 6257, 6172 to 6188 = 0.95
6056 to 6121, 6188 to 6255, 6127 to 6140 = -2.80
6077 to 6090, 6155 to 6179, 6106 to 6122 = -2.29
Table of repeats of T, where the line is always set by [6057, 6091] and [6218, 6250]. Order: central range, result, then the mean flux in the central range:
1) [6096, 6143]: -0.19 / 142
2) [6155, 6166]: 0.03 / 101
